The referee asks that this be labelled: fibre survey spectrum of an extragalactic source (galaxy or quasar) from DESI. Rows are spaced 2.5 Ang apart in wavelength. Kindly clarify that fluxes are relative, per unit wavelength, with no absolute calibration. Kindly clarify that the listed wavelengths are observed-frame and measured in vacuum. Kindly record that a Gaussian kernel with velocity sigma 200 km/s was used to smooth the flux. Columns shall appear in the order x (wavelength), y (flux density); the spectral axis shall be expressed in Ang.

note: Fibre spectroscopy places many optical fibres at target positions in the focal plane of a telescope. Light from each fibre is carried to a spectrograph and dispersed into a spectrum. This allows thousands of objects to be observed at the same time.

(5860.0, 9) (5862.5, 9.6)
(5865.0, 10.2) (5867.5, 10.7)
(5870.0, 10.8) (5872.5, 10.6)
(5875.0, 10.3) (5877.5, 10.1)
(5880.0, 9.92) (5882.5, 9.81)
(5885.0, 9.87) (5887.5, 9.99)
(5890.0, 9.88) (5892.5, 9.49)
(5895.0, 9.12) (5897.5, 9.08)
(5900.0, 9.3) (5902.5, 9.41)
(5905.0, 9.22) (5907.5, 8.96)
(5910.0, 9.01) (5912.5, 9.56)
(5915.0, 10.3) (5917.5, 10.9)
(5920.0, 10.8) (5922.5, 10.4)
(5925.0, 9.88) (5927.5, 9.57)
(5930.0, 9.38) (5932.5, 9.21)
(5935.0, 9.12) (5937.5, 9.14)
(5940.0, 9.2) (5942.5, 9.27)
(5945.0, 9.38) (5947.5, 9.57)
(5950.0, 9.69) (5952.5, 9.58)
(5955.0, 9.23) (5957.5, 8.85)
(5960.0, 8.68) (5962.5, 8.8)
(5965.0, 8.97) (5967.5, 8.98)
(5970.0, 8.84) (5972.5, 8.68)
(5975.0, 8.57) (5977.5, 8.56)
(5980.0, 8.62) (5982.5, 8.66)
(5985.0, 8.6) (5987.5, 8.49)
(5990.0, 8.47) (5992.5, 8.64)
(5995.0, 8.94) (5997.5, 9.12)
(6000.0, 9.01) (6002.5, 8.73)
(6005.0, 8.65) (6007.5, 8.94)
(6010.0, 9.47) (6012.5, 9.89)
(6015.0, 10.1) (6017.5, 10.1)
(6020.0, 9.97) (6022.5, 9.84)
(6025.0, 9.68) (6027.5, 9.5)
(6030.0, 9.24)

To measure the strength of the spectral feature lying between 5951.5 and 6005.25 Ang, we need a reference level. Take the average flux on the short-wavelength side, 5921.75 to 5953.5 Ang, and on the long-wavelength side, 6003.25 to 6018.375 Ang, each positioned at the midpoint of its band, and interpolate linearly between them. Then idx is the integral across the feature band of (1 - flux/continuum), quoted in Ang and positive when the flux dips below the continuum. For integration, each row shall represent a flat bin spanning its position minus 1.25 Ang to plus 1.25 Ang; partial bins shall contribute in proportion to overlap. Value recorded 3.85 Ang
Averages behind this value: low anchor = 9.48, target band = 8.8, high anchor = 9.48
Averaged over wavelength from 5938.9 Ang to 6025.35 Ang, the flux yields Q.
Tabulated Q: 9.1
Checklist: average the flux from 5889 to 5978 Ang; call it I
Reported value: 9.35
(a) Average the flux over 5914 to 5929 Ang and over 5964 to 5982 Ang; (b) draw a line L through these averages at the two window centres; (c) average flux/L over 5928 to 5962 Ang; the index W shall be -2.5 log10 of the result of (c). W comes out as 0.04 mag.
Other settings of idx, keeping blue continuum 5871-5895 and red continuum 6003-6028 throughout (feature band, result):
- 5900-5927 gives 0.17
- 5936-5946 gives 0.57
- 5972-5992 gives 2.28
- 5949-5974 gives 1.85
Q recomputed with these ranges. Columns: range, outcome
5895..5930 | 9.69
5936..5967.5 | 9.19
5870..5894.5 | 10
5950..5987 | 8.85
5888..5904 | 9.41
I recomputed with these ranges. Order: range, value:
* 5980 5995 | 8.61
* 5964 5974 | 8.86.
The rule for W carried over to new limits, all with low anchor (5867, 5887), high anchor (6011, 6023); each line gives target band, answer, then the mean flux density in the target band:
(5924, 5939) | 0.09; 9.37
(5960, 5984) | 0.15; 8.74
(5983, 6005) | 0.15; 8.74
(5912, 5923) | -0.03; 10.4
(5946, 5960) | 0.09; 9.32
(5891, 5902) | 0.10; 9.27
